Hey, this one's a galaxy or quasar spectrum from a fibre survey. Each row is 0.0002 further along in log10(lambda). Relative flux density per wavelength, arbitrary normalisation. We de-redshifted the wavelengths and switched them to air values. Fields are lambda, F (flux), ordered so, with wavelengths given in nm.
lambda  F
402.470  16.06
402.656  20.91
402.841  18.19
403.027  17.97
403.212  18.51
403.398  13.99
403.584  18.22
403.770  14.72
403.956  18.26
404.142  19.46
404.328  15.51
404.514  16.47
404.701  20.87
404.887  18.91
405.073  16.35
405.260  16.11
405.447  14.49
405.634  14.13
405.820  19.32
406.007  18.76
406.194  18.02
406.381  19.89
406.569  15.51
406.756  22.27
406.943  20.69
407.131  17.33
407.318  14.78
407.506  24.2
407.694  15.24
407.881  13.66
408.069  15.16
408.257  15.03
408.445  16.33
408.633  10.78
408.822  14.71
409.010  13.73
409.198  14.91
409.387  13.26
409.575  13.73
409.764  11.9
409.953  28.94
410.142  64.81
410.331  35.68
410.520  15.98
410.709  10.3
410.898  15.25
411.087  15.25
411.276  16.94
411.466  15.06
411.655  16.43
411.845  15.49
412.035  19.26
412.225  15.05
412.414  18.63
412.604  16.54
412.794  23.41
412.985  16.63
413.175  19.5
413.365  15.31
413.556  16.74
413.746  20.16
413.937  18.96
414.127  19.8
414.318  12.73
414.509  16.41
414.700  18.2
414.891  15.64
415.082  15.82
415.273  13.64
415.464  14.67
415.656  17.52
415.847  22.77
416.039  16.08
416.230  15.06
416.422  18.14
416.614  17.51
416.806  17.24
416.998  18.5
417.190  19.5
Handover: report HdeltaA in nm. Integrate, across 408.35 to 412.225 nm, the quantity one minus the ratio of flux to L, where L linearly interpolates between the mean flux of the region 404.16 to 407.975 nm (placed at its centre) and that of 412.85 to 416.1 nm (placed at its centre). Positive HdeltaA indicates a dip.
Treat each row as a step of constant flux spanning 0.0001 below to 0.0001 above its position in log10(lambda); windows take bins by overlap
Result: -0.317 nm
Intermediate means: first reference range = 17.7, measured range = 18.8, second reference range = 17.2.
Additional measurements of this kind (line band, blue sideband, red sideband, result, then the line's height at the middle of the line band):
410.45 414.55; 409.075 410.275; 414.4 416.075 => 0.72 nm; 20.7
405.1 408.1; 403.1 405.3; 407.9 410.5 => 0.20 nm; 18.8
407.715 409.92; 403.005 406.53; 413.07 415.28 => 0.36 nm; 17.2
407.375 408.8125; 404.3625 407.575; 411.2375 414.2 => 0.18 nm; 17.9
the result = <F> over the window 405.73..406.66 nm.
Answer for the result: 18.3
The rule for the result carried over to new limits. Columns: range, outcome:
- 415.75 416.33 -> 18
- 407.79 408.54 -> 15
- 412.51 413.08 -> 18.8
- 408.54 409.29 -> 13.5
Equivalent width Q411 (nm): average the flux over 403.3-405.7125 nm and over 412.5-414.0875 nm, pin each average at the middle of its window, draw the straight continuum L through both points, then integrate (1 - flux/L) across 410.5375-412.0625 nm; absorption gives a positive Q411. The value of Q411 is 0.23 nm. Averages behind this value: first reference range 16.7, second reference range 18.5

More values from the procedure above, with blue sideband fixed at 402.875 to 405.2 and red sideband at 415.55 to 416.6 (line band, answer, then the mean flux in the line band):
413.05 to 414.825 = 0.03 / 17.5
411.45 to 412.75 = 0.05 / 17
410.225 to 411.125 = -0.08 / 19.3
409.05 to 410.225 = -0.40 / 23.7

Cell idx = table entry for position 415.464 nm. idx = 14.67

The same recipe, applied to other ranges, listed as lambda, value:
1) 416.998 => 18.5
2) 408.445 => 16.33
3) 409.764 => 11.9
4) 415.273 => 13.64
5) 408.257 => 15.03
